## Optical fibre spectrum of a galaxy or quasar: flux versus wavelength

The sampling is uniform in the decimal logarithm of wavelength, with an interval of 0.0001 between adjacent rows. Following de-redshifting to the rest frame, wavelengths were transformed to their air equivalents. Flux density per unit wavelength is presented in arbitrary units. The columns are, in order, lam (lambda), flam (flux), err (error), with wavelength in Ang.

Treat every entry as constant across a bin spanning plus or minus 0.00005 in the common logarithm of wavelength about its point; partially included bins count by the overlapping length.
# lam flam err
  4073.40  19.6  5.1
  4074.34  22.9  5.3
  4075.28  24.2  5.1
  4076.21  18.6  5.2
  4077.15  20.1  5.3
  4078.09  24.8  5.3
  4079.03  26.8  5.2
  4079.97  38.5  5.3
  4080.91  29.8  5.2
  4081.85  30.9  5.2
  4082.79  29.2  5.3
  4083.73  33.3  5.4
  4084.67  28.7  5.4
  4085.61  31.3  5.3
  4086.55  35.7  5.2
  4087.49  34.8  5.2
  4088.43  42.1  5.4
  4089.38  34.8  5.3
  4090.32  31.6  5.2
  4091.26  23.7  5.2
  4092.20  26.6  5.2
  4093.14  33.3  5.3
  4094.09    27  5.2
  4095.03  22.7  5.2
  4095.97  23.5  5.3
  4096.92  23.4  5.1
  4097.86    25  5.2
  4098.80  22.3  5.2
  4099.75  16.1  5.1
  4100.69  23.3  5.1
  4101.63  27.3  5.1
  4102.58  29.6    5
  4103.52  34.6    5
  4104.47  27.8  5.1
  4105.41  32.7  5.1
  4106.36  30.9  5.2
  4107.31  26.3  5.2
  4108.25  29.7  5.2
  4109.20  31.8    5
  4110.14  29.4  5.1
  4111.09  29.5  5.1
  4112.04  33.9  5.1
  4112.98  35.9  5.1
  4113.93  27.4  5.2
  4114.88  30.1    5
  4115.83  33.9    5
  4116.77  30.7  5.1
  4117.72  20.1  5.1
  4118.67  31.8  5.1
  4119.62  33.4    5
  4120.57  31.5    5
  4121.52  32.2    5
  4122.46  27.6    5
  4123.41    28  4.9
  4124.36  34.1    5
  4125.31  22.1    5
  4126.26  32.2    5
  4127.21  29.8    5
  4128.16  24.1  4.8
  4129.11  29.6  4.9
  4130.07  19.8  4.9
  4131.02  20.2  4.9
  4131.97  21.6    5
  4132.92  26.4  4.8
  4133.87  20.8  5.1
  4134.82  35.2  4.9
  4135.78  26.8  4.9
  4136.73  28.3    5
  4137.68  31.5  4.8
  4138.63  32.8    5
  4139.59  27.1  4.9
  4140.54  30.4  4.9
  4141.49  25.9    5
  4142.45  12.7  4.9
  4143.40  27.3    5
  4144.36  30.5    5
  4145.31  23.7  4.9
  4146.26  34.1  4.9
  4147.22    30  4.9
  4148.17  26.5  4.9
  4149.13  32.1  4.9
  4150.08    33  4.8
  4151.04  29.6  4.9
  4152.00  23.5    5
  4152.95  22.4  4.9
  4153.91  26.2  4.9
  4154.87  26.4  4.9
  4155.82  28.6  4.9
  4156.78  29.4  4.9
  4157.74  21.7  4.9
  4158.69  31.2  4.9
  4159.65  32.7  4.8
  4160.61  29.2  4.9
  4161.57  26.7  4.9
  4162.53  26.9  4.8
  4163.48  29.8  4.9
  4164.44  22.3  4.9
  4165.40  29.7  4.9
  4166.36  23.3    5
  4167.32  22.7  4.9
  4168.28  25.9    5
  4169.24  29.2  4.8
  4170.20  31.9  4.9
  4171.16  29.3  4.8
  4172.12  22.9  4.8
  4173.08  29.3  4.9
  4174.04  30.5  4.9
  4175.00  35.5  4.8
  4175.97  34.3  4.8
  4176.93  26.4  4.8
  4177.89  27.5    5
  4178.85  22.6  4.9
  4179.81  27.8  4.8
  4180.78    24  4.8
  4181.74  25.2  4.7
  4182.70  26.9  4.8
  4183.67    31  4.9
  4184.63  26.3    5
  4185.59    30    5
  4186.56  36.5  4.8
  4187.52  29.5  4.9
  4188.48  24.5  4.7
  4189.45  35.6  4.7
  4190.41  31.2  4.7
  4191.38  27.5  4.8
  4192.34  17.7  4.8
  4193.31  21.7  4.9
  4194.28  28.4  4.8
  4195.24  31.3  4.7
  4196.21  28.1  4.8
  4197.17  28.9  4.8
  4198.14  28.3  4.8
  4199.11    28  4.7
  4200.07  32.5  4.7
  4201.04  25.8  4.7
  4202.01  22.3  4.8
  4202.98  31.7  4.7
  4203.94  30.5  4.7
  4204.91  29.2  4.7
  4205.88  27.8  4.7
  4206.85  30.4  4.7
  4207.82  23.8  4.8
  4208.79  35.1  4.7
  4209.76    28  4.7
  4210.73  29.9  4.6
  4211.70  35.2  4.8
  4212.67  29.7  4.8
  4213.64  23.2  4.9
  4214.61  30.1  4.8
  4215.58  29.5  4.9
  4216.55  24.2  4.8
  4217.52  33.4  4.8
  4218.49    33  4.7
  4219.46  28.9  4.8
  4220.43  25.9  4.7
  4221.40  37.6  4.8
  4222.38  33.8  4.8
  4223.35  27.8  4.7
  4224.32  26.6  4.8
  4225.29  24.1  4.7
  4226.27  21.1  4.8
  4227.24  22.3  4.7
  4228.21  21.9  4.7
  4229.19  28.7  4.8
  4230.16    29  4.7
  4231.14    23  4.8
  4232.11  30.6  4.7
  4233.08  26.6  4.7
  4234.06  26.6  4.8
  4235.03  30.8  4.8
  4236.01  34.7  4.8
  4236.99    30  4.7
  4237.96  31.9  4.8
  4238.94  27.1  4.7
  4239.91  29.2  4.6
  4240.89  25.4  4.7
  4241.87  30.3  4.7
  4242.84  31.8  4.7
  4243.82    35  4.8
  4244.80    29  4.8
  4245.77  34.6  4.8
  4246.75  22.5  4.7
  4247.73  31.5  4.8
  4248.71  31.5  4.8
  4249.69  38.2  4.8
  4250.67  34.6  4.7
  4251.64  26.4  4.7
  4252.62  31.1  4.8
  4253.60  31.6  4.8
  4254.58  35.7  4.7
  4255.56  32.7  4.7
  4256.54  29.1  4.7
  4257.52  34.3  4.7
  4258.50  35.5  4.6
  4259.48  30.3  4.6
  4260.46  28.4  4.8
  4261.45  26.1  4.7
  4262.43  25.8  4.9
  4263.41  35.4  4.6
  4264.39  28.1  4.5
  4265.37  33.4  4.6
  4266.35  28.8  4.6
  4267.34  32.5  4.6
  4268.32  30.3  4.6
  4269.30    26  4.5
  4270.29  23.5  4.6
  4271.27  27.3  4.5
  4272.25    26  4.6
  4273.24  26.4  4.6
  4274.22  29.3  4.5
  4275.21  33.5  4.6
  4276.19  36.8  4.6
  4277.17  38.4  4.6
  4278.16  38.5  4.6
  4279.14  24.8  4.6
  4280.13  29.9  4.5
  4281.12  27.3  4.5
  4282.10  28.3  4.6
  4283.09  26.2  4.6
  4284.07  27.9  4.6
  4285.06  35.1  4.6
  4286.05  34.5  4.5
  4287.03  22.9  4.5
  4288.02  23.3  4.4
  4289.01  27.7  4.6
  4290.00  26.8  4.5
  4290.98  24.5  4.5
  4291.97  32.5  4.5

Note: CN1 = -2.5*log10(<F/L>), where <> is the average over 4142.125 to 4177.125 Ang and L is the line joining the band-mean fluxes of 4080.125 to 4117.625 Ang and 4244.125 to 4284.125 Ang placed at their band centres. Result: 0.08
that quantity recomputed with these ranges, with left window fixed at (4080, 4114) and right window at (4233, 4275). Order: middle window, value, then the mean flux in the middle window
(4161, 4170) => 0.13 mag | 26.5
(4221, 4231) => 0.11 mag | 27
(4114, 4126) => 0.00 mag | 29.6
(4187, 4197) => 0.08 mag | 27.6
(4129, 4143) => 0.15 mag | 25.8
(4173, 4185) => 0.06 mag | 28.2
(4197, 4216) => 0.04 mag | 29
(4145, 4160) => 0.06 mag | 28.2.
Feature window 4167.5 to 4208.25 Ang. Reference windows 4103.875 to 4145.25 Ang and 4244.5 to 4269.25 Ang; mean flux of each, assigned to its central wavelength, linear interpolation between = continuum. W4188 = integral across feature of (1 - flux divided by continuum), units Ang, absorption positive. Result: 1.95 Ang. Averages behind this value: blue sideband 28.4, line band 28.2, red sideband 31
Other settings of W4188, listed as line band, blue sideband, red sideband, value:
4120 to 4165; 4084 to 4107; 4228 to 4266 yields 2.5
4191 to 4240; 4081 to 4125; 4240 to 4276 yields 3.0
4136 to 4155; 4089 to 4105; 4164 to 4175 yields -0.4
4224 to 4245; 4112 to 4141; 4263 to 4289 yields 1.0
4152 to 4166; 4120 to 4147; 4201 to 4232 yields 0.2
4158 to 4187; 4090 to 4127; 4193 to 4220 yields 0.6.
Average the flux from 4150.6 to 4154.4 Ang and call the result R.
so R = 25.4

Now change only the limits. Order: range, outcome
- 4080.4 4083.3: 30.1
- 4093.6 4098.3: 24.3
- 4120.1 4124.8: 30.7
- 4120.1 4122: 32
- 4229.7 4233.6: 27.3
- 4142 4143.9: 20.2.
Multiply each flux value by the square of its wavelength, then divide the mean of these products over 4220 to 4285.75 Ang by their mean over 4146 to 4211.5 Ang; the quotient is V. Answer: 1.09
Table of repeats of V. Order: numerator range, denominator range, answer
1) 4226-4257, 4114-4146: 1.13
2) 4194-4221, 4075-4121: 1.06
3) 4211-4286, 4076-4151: 1.11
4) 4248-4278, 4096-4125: 1.15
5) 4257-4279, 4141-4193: 1.16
